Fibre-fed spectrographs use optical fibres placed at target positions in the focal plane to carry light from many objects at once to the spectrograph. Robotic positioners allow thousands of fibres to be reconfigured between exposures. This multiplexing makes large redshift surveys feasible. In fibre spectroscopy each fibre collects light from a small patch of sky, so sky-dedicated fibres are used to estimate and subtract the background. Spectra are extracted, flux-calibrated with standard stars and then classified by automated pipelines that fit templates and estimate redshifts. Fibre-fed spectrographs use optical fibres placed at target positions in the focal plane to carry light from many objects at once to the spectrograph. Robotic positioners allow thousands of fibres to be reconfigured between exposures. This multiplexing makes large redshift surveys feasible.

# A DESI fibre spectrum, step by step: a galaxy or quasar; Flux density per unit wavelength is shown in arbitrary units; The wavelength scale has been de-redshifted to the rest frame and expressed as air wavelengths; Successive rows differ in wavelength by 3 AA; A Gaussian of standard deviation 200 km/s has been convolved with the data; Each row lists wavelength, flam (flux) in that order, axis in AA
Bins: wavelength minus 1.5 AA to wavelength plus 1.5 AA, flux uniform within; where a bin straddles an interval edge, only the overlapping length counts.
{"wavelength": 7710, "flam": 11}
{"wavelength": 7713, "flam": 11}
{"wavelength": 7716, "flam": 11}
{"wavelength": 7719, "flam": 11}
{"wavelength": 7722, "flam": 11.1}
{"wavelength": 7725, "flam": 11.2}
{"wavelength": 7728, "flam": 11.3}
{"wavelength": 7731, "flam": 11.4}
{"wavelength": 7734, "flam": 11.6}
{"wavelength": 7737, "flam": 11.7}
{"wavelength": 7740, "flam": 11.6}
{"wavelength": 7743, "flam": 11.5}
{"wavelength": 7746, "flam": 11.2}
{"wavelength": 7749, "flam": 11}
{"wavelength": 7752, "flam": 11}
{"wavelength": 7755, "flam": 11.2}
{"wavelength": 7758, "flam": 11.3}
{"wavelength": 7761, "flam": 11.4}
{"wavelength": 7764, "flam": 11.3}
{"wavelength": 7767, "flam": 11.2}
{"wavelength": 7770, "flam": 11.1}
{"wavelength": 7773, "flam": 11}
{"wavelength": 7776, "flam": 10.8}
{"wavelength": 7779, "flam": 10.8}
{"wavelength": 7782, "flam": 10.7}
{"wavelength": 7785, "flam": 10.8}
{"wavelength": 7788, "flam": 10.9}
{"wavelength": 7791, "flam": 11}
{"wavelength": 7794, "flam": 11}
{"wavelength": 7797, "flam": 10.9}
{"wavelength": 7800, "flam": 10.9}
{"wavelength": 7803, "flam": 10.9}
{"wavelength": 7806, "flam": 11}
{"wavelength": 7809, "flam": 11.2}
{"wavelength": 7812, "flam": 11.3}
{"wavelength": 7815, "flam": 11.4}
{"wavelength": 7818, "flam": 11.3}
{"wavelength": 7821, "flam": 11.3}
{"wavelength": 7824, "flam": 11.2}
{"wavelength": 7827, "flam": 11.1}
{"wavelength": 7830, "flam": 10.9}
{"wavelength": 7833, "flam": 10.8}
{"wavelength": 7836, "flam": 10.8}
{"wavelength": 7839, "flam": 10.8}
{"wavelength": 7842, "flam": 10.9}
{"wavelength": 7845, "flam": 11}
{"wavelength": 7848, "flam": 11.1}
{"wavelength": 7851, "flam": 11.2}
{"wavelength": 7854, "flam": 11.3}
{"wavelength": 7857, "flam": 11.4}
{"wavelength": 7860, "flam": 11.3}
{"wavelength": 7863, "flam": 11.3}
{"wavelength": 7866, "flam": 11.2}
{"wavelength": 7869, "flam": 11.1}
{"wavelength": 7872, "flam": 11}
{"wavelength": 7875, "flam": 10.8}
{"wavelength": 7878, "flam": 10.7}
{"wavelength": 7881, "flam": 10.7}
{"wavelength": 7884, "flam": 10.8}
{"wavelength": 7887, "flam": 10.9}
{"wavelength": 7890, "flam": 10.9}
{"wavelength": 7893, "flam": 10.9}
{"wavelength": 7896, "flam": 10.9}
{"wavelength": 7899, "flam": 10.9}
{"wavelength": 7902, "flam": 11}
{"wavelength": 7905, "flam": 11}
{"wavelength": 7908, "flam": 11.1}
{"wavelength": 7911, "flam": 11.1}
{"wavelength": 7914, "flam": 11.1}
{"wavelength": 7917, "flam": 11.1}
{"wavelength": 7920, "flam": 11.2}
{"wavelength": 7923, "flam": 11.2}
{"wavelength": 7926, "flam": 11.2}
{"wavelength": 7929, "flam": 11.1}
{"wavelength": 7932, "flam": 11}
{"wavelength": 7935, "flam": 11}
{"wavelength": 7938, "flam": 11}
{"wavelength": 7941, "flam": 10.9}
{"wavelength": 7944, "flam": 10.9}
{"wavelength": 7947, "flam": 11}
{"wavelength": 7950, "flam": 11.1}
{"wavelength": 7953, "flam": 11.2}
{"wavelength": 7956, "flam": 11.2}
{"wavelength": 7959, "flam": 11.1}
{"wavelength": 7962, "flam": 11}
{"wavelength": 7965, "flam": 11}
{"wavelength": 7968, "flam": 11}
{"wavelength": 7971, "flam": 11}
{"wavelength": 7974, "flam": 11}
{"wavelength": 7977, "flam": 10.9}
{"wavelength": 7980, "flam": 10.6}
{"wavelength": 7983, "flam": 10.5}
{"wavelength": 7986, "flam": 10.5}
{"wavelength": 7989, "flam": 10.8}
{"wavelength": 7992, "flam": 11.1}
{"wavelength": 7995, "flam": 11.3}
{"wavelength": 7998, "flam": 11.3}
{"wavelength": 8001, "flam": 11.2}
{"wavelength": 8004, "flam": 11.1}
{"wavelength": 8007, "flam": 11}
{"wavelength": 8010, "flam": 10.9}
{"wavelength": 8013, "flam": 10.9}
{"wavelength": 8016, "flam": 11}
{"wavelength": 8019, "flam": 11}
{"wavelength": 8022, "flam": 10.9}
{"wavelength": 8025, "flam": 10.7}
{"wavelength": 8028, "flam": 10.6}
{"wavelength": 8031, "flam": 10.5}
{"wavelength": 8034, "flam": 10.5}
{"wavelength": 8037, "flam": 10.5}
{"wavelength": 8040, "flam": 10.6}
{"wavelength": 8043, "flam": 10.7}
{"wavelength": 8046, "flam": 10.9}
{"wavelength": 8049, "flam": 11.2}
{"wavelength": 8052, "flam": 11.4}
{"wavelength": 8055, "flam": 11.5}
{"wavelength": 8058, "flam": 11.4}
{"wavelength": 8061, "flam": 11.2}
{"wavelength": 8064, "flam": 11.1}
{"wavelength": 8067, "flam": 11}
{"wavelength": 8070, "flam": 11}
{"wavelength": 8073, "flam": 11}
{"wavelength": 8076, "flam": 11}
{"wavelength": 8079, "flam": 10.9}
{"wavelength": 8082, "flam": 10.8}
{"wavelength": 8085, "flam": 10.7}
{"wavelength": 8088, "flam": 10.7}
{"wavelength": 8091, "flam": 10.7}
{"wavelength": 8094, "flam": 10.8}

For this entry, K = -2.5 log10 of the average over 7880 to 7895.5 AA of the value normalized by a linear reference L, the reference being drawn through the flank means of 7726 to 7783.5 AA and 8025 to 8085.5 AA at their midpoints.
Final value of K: 0.02 mag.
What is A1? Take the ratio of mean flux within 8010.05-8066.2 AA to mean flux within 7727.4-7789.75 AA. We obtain 1.0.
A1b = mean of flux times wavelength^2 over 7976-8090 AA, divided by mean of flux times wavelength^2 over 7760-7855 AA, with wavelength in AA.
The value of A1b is 1.0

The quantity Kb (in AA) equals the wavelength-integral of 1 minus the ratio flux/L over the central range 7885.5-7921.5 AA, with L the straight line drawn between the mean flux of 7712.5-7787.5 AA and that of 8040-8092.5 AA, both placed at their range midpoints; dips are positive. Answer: 0.3 AA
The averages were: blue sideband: 11.2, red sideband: 11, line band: 11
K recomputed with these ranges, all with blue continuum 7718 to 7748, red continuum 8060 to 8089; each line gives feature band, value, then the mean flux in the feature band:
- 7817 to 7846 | 0.02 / 11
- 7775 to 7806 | 0.04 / 10.9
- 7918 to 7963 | 0.00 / 11.1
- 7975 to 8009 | 0.01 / 10.9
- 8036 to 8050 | 0.02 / 10.8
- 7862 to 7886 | 0.02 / 10.9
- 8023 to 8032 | 0.04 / 10.6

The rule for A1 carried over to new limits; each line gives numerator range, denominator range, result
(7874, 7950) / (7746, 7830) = 0.99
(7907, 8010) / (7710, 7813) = 0.99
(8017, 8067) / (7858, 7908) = 1.00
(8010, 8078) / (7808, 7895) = 0.99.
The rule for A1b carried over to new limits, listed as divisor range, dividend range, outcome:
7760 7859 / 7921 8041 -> 1.03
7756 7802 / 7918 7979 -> 1.05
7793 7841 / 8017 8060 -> 1.04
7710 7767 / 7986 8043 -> 1.04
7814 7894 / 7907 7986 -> 1.02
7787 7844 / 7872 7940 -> 1.02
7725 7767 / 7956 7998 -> 1.02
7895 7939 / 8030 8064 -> 1.02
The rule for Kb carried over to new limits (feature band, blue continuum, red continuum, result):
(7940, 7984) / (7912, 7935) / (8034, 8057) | 0.40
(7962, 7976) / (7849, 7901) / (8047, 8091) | 0.05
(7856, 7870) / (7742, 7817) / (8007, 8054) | -0.34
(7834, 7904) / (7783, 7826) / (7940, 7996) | 0.20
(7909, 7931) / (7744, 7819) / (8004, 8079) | -0.28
